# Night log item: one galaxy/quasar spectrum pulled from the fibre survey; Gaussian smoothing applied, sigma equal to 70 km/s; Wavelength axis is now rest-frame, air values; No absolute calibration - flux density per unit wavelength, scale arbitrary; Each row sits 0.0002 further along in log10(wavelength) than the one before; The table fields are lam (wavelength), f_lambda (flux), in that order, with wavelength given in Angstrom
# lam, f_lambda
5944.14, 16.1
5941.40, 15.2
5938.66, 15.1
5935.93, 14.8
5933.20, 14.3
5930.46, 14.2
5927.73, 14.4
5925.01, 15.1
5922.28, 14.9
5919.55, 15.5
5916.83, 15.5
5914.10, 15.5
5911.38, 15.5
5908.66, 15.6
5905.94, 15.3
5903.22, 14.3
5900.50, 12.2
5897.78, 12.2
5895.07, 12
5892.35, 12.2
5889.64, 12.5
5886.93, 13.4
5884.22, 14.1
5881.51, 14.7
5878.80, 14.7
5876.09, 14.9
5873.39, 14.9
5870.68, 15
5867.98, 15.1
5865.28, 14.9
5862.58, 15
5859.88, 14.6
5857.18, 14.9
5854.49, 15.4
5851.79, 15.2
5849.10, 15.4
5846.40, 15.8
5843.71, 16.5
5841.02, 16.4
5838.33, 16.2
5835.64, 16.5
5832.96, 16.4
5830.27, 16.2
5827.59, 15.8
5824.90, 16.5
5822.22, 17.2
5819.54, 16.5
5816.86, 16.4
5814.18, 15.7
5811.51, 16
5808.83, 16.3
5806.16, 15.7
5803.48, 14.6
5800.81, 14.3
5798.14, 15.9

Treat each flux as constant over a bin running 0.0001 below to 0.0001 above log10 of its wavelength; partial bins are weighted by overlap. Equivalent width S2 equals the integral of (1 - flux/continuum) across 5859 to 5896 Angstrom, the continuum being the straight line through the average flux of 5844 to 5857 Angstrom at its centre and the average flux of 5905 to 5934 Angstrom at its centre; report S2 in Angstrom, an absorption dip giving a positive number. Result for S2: 2.8 Angstrom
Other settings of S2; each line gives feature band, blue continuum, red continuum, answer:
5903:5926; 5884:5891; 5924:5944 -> -1.88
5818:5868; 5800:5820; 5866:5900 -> -3.38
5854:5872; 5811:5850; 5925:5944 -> 0.94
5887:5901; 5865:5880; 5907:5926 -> 2.60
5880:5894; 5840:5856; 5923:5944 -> 1.80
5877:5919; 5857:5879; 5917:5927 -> 2.88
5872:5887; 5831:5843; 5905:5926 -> 1.22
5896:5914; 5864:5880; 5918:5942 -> 0.78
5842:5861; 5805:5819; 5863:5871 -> -0.15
